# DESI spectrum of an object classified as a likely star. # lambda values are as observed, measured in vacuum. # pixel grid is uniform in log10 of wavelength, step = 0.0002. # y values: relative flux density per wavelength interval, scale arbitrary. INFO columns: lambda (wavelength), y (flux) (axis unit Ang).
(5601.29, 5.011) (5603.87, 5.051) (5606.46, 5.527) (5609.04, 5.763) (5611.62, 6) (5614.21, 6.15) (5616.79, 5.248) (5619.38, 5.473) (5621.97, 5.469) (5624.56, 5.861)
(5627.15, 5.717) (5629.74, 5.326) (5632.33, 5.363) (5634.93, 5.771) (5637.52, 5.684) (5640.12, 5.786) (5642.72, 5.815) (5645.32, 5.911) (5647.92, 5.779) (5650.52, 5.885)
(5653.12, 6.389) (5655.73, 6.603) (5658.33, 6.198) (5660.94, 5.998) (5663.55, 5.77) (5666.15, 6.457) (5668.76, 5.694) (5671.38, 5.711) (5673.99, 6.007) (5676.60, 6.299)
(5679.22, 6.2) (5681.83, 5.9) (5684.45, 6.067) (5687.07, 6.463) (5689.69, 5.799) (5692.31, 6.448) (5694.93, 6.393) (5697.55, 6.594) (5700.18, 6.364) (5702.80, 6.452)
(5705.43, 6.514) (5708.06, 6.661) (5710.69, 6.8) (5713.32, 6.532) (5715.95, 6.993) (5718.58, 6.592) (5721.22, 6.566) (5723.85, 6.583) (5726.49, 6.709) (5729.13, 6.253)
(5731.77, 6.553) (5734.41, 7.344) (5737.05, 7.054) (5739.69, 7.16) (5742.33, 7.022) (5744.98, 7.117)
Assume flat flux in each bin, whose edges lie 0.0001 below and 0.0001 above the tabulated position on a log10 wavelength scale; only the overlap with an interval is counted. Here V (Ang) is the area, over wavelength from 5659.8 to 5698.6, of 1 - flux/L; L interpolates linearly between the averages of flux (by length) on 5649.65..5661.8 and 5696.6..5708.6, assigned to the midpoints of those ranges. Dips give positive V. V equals 1.5 Ang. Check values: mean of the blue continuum 6.23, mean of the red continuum 6.5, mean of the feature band 6.12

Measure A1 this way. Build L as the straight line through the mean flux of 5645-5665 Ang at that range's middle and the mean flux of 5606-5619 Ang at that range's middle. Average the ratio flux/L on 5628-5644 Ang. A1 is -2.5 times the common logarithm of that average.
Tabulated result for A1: 0.06 mag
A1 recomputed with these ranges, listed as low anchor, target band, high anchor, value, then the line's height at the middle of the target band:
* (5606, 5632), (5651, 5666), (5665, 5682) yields -0.05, 5.93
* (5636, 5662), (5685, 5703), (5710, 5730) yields 0.01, 6.4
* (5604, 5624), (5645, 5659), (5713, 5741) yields -0.02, 6.01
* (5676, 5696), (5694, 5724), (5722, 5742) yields -0.01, 6.5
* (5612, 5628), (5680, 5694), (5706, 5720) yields 0.05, 6.41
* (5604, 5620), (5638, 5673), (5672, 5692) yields -0.01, 5.94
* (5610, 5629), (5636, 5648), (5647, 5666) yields 0.03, 5.95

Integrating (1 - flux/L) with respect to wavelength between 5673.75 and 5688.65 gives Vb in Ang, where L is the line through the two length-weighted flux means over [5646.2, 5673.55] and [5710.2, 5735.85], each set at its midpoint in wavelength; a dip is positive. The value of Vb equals 0.2 Ang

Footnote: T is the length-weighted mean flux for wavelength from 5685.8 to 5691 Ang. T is 6.13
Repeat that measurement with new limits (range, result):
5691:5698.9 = 6.48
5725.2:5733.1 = 6.5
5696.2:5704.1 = 6.47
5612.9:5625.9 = 5.64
